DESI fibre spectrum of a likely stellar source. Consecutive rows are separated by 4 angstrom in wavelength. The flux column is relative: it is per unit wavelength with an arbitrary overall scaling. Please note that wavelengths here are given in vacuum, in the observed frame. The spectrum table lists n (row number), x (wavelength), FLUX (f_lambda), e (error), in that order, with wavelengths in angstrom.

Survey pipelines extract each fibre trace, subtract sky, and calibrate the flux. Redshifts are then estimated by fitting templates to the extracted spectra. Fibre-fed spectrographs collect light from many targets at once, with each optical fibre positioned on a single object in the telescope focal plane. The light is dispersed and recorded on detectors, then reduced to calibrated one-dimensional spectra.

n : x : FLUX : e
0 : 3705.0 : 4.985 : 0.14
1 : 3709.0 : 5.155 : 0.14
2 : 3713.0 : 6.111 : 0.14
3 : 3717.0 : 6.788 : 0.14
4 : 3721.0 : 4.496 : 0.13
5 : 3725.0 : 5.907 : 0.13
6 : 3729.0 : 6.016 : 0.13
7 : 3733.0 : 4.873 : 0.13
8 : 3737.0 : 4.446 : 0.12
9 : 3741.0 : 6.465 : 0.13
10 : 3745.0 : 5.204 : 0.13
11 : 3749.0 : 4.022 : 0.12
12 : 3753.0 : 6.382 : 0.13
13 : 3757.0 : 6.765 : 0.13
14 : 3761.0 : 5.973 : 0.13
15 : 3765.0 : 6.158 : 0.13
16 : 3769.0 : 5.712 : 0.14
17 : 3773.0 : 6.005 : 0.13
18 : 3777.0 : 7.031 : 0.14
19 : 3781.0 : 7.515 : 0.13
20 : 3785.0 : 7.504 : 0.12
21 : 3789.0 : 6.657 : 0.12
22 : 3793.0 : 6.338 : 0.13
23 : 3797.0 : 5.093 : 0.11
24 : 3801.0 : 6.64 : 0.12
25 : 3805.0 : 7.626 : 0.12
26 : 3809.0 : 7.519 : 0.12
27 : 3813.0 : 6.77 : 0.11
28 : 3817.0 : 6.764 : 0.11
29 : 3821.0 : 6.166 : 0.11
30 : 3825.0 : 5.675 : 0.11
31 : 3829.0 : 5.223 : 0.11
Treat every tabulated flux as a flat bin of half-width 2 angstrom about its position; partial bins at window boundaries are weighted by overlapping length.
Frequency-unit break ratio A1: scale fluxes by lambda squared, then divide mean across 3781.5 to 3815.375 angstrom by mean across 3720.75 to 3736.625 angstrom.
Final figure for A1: 1.33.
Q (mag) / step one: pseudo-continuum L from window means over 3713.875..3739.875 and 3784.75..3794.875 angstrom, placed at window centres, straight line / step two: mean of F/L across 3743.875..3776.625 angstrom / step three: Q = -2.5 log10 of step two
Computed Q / 0.05 mag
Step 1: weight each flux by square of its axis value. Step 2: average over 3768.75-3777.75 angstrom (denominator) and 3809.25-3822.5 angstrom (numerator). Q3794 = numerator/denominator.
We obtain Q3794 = 1.10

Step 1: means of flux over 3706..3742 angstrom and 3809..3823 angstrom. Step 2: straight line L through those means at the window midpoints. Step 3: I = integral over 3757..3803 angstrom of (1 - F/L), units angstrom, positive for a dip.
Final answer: -1.40 angstrom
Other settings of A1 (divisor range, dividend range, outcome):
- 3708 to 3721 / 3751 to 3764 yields 1.11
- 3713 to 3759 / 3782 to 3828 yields 1.22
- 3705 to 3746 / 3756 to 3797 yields 1.21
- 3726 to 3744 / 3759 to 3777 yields 1.13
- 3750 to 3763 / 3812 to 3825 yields 1.07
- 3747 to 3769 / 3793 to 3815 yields 1.17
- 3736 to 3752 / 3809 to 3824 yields 1.34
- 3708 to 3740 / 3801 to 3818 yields 1.35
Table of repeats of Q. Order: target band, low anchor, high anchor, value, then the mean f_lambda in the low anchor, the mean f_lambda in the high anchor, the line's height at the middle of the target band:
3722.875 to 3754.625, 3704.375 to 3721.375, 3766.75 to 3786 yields 0.13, 5.65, 6.71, 6.08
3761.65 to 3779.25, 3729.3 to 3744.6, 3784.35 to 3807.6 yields -0.03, 5.34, 6.62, 6.06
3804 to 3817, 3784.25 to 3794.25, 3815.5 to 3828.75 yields -0.14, 6.79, 6.05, 6.31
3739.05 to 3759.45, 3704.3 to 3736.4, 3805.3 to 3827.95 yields 0.01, 5.52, 6.6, 5.84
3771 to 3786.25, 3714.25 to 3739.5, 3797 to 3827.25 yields -0.14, 5.46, 6.62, 6.16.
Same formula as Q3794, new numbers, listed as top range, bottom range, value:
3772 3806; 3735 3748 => 1.31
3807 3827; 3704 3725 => 1.25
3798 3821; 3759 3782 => 1.11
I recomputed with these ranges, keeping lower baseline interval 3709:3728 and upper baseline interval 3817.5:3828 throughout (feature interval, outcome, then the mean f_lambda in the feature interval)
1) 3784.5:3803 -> -1.4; 6.36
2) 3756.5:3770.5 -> -0.6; 6.1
